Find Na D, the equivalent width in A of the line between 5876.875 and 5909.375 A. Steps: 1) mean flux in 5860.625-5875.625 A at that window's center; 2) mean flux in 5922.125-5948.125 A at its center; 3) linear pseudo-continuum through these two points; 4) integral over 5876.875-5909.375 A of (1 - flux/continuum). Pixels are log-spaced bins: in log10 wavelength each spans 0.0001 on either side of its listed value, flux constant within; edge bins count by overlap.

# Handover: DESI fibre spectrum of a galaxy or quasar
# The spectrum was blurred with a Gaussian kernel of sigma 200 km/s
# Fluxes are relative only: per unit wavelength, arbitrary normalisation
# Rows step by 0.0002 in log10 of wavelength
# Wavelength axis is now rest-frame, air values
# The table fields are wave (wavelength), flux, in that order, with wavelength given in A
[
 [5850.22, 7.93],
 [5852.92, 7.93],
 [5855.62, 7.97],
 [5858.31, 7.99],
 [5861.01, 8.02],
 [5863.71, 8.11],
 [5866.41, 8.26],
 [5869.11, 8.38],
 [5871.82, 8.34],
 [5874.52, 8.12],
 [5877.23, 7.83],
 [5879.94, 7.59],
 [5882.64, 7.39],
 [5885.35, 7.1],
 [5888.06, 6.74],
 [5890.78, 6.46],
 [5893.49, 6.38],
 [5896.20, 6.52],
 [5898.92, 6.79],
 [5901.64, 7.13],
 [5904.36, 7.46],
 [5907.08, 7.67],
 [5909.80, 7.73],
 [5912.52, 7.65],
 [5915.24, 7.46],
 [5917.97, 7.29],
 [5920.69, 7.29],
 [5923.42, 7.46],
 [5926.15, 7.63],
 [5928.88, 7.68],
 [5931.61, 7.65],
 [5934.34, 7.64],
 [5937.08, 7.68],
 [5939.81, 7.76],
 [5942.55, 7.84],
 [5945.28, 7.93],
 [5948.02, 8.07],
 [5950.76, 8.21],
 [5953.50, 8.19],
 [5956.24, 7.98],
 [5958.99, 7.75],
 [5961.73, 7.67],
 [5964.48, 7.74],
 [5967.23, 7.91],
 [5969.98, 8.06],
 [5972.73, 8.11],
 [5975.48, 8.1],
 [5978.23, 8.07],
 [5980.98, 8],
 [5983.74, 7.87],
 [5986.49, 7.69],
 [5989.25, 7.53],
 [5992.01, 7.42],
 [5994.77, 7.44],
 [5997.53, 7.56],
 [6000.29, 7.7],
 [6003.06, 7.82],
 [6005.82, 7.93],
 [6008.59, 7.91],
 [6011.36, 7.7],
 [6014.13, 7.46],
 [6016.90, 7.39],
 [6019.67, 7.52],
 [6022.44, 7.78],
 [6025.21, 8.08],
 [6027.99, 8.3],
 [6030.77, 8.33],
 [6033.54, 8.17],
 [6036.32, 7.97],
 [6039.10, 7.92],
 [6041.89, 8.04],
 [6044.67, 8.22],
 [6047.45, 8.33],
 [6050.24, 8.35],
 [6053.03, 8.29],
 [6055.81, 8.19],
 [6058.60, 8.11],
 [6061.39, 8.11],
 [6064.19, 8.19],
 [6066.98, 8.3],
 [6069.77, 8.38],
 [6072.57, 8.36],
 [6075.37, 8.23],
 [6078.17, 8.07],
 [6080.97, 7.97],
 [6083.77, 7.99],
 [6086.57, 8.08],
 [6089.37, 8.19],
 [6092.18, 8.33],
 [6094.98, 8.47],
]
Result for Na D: 3.8 A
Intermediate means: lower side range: 8.22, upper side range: 7.72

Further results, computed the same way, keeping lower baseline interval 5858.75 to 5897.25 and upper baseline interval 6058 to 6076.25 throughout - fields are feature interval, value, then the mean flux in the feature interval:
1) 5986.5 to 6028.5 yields 1.73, 7.69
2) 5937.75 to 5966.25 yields -0.35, 7.91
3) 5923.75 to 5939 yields 0.17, 7.65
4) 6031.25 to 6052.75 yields -0.02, 8.16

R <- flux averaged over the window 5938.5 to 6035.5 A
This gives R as 7.86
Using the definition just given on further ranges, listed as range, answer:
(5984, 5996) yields 7.56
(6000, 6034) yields 7.85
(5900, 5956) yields 7.67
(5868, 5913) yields 7.36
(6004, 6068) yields 8.02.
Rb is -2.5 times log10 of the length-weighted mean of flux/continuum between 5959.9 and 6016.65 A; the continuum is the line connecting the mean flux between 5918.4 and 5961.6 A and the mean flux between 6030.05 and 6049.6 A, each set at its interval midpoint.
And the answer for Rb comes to 0.02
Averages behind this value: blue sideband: 7.77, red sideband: 8.14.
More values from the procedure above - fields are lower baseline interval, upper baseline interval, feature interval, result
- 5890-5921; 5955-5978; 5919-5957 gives -0.030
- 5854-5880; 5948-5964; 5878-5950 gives 0.087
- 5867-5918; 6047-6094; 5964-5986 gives -0.030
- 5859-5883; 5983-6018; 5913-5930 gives 0.057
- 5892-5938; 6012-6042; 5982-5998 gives 0.017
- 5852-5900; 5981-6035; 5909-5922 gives 0.020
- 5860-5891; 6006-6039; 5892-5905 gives 0.140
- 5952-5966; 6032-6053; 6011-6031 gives 0.039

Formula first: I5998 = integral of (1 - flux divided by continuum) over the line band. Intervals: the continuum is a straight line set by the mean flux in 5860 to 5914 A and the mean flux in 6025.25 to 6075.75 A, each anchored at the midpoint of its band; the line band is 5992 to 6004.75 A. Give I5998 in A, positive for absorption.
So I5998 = 0.6 A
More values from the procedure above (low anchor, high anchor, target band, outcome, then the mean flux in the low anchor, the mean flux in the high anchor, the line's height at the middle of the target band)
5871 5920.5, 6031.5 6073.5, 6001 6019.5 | 0.6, 7.3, 8.2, 7.96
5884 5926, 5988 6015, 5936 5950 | -1.0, 7.16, 7.65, 7.35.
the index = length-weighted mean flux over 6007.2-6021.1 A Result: 7.6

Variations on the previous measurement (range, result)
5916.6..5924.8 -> 7.34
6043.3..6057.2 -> 8.28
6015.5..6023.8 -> 7.57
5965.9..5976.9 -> 8.05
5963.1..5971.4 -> 7.9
